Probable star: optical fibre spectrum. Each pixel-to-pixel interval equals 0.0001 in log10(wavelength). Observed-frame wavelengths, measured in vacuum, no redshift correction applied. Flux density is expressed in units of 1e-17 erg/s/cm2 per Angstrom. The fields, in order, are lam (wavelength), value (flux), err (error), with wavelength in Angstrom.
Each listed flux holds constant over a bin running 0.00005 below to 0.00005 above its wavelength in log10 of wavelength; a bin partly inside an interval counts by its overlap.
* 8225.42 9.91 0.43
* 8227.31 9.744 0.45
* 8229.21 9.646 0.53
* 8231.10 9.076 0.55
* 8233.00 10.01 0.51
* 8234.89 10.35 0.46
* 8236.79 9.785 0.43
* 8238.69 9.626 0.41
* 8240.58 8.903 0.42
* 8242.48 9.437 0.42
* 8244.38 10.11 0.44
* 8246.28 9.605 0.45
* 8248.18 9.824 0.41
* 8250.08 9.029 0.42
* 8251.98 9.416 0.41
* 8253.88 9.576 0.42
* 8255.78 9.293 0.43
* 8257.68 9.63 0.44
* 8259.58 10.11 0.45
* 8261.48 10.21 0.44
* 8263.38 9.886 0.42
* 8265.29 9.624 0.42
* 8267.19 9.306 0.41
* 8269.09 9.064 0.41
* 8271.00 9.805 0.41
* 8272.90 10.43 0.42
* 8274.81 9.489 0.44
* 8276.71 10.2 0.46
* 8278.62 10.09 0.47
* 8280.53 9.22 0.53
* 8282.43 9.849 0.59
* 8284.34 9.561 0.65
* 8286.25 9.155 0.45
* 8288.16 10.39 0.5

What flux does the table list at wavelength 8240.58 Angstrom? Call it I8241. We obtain 8.903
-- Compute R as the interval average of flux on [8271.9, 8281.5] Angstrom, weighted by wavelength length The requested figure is 9.89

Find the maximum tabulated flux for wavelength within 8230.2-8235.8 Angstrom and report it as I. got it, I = 10.35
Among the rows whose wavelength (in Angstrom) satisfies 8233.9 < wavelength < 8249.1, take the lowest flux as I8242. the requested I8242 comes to 8.903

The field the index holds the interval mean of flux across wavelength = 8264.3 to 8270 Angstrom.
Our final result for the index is 9.34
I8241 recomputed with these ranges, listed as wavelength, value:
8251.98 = 9.416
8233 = 10.01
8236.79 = 9.785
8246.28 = 9.605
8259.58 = 10.11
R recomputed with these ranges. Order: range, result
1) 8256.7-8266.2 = 9.89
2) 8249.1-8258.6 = 9.39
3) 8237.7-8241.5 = 9.28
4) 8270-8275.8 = 9.9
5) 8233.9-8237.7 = 10.1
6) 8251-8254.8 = 9.49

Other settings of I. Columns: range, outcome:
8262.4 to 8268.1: 9.886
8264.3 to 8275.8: 10.43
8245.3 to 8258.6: 9.824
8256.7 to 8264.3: 10.21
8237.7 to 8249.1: 10.11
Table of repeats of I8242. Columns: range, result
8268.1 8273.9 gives 9.064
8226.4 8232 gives 9.076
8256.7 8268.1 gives 9.306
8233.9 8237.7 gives 9.785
